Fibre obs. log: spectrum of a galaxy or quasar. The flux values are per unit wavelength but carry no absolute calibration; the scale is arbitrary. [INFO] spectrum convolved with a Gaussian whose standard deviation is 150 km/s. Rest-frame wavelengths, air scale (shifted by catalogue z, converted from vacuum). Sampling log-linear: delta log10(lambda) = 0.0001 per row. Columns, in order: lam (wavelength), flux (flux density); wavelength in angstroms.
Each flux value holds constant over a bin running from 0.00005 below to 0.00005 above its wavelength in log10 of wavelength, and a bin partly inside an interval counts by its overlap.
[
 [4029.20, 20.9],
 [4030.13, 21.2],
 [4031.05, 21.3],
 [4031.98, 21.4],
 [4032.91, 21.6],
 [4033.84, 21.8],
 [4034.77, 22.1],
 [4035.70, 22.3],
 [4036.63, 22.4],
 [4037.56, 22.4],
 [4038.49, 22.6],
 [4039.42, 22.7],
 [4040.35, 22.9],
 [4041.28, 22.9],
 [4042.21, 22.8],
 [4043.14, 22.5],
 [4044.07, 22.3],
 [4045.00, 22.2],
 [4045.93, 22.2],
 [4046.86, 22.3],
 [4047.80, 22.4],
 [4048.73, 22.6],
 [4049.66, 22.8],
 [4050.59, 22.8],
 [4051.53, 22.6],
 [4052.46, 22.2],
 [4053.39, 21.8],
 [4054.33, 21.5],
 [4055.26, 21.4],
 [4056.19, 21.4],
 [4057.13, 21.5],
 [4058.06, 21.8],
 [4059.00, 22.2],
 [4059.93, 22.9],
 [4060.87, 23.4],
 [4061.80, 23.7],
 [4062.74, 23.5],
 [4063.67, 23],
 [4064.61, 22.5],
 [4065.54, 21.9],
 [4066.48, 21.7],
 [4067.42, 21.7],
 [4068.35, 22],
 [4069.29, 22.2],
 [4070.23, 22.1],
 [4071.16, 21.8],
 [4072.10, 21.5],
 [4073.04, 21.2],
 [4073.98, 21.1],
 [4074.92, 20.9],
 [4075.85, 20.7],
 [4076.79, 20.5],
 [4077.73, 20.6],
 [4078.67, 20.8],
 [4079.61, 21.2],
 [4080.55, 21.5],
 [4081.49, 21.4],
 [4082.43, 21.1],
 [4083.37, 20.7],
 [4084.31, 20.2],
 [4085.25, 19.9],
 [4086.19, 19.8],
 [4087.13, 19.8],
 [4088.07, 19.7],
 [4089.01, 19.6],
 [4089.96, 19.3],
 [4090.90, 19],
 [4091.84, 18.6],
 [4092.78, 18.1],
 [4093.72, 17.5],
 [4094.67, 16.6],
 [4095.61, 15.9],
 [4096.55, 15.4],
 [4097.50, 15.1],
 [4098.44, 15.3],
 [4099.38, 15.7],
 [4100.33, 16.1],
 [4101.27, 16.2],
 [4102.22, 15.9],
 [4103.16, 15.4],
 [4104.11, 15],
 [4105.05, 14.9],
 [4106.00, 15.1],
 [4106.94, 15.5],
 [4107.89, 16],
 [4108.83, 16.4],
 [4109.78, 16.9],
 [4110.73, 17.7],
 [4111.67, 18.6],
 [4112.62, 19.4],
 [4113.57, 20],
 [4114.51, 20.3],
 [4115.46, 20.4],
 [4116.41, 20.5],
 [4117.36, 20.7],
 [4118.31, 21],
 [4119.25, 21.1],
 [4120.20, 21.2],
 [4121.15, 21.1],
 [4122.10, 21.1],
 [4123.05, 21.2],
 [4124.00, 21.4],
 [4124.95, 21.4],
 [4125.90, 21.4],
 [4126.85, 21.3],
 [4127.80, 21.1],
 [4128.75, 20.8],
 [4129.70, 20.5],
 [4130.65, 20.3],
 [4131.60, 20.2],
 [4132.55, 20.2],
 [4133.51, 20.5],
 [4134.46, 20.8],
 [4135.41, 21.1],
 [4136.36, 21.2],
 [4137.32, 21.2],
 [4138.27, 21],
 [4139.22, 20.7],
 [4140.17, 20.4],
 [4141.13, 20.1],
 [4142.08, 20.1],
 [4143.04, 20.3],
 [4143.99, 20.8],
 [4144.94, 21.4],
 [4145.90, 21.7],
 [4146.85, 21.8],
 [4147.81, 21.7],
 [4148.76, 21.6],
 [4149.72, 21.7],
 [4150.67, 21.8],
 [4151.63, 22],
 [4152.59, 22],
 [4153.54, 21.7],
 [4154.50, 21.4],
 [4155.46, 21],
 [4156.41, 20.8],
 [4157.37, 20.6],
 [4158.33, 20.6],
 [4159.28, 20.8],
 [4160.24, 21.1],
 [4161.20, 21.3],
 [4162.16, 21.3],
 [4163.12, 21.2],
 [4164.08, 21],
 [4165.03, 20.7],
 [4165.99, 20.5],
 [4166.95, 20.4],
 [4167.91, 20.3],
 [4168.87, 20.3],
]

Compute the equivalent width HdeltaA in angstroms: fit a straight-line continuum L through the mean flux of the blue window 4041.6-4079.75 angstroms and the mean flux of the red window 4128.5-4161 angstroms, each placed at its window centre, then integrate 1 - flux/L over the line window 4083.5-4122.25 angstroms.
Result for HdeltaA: 6.1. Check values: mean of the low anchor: 22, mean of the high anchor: 21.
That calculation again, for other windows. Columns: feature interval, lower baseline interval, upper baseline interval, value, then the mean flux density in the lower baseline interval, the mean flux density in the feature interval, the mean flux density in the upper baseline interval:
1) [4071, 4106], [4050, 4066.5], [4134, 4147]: 5.1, 22.3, 18.7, 20.9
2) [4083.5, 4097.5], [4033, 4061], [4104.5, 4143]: 1.6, 22.3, 18.5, 19.9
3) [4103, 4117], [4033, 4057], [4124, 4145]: 2.4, 22.3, 17.5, 20.8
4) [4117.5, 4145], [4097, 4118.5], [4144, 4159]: -2.0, 17.3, 20.9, 21.4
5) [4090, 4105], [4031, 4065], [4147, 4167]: 3.7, 22.4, 16.4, 21.2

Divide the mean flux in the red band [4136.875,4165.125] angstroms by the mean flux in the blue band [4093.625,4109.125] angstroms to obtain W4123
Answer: 1.3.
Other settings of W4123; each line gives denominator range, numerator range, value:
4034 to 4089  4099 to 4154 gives 0.91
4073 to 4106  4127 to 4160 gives 1.14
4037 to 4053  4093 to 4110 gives 0.70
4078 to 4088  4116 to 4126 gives 1.02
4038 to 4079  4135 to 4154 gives 0.96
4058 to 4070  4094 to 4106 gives 0.69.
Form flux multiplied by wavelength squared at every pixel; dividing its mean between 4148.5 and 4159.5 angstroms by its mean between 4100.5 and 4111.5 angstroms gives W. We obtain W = 1.37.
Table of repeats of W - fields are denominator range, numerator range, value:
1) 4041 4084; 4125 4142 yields 0.98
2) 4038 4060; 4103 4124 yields 0.87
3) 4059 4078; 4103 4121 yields 0.85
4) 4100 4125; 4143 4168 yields 1.17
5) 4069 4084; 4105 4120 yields 0.89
